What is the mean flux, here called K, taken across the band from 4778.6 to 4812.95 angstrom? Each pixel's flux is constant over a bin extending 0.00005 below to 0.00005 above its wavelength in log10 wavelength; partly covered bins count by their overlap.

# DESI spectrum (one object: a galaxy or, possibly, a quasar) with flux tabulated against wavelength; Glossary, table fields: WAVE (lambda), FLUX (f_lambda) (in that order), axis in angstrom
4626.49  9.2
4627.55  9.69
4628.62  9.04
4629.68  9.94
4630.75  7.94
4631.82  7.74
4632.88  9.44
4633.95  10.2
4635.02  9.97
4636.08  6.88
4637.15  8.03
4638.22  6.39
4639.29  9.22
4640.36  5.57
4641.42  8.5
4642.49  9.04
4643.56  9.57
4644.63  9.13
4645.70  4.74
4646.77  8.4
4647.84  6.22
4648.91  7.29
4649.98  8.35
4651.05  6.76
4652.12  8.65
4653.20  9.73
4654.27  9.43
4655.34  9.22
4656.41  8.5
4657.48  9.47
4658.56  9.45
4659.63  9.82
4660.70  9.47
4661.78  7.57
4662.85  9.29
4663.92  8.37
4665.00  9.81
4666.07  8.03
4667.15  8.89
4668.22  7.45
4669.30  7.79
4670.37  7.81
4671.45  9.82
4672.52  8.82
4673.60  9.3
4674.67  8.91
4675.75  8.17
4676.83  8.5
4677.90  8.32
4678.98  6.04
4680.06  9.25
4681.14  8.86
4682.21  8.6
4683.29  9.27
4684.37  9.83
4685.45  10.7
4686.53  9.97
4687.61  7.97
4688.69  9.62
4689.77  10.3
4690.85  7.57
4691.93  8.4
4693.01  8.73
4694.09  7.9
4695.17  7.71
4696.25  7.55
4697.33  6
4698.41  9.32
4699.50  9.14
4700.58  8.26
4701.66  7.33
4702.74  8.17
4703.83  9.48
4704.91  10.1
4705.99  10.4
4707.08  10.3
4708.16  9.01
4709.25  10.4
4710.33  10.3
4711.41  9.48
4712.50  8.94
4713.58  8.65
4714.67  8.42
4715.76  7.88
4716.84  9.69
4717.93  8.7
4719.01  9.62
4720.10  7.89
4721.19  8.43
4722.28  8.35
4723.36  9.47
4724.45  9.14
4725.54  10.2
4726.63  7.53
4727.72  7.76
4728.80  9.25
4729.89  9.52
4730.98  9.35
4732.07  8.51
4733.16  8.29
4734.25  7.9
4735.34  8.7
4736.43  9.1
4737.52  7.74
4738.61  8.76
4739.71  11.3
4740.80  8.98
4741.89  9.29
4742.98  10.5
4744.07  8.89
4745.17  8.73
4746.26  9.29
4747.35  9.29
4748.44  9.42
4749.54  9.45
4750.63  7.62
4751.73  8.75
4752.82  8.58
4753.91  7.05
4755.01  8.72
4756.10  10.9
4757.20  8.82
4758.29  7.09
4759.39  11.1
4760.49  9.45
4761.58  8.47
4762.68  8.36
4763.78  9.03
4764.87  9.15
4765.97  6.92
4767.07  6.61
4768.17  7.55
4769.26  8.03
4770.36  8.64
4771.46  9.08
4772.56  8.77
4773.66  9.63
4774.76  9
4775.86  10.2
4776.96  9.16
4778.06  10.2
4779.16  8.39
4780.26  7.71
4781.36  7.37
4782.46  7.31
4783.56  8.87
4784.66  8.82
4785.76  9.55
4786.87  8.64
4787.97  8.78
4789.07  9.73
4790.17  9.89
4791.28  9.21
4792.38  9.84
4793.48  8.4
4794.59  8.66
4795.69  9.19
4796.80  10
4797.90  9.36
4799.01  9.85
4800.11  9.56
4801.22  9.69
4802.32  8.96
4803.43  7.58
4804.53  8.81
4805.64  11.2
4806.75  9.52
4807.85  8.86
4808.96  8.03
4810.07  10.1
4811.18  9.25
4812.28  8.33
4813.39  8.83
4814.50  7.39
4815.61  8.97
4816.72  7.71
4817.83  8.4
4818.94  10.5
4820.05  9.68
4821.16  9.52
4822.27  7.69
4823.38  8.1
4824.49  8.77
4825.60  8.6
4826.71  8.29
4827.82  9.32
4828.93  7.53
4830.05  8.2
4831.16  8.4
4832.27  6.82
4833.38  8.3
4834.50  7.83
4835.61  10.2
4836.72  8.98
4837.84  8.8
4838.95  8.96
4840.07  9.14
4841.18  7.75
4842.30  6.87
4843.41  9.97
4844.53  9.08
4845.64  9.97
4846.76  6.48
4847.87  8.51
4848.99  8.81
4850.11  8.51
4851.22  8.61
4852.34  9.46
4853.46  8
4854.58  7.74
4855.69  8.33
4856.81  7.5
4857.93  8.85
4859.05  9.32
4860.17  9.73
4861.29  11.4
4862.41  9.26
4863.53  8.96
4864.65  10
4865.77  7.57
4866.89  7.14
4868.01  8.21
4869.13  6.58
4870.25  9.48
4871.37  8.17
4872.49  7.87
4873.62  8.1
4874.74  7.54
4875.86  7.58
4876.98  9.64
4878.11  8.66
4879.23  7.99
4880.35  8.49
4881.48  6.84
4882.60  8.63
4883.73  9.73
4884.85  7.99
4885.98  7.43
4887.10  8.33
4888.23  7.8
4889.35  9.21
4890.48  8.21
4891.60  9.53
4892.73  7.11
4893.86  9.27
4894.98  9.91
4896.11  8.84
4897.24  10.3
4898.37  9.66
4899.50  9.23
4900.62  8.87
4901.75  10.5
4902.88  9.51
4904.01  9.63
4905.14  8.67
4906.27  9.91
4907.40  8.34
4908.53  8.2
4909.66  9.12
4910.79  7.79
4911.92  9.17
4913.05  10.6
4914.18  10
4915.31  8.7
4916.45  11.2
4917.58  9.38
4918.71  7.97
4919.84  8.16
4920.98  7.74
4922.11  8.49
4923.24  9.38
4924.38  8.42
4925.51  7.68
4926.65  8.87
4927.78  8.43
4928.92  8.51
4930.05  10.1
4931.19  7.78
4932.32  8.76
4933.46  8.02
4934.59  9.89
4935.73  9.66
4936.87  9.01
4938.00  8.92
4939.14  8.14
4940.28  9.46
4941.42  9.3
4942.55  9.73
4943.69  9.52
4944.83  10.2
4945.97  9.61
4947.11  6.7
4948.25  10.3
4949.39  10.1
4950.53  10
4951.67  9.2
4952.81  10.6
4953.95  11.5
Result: 9.02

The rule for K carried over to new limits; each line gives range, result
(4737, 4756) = 9.01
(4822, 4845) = 8.46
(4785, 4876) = 8.75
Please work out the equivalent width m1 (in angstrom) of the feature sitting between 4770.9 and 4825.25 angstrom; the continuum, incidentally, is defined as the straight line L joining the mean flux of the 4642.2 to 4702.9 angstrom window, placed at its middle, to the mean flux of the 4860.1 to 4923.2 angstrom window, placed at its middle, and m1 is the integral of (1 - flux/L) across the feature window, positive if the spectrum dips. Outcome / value -2.0 angstrom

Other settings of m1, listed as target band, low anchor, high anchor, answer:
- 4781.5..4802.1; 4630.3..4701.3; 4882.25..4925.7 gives -1.0 angstrom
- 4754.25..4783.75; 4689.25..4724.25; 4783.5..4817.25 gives 1.1 angstrom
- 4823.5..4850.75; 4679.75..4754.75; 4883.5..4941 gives 1.3 angstrom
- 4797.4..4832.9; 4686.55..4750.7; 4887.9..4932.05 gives 0.5 angstrom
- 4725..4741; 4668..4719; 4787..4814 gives 0.2 angstrom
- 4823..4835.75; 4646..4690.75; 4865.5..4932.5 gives 0.6 angstrom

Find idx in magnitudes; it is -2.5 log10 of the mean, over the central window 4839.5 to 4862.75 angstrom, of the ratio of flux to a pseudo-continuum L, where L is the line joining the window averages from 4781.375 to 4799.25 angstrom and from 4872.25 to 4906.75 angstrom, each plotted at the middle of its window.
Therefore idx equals 0.018 mag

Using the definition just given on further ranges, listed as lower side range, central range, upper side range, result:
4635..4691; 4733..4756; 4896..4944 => -0.027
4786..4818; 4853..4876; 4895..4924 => 0.083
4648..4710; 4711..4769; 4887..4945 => 0.002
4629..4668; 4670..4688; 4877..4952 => -0.040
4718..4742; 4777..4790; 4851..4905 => 0.008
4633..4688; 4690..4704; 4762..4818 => 0.065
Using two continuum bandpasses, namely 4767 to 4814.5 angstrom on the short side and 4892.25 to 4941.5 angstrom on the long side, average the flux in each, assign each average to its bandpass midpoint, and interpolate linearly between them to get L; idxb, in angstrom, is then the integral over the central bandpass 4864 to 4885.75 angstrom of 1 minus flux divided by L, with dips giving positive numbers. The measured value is 1.9 angstrom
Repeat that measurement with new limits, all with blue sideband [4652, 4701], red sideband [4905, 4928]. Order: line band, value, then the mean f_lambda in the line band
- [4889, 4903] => -0.58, 9.23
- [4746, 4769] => 0.39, 8.63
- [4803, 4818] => 0.02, 8.8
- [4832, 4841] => 0.18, 8.65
